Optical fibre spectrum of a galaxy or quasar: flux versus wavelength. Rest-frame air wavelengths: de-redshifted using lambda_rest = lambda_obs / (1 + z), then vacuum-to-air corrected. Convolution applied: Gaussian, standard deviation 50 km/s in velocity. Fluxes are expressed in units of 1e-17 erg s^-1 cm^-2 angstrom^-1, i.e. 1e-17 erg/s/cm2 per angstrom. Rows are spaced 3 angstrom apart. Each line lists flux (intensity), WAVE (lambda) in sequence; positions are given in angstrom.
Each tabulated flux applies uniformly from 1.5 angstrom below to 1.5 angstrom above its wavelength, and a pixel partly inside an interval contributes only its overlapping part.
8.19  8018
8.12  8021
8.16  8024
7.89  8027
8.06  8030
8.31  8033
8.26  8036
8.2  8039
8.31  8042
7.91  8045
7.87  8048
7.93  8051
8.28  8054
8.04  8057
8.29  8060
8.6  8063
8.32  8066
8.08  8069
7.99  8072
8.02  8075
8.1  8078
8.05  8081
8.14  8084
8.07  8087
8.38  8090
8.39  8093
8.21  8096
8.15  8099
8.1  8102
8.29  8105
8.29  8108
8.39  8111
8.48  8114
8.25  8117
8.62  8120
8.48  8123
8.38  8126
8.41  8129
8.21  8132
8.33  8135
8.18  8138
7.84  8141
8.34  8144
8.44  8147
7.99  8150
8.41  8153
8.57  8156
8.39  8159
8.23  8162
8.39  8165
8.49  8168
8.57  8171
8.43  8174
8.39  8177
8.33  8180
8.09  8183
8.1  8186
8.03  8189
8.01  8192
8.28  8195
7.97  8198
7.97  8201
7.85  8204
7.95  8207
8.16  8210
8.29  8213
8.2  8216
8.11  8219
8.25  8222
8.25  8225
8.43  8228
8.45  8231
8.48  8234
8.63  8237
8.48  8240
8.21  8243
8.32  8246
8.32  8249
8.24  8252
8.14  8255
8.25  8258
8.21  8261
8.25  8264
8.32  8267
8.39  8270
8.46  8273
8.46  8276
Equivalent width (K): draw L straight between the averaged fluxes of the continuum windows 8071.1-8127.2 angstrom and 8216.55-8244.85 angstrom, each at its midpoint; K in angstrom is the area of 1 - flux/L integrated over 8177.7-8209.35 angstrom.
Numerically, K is 1.0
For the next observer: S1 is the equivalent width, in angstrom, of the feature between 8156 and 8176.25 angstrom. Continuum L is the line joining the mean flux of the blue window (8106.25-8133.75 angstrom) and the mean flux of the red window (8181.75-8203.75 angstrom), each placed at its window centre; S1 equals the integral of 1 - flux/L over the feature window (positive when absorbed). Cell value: -0.62 angstrom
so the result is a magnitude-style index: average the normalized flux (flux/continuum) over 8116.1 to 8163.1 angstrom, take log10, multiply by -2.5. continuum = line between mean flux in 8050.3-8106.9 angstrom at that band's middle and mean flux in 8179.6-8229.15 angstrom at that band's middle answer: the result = -0.02 mag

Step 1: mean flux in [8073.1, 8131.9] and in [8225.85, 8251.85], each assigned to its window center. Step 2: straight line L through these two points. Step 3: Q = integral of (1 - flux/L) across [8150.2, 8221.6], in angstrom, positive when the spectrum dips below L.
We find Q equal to 1.1 angstrom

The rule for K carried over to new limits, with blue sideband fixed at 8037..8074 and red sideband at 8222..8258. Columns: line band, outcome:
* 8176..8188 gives 0.1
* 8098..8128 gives -0.5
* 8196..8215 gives 0.6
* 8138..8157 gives 0.0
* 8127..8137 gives -0.1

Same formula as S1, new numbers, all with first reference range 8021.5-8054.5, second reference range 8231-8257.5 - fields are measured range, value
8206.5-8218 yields 0.2 angstrom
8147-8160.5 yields -0.2 angstrom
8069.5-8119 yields -0.2 angstrom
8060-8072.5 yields -0.2 angstrom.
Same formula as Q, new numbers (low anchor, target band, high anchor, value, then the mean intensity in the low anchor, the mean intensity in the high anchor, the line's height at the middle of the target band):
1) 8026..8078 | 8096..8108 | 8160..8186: 0.0 angstrom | 8.14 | 8.35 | 8.23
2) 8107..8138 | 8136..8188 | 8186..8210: -0.7 angstrom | 8.38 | 8.02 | 8.19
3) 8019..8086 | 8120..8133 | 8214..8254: -0.3 angstrom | 8.13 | 8.33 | 8.21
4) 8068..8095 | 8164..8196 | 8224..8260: -0.1 angstrom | 8.14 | 8.35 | 8.27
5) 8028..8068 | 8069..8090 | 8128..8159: 0.3 angstrom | 8.18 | 8.28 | 8.21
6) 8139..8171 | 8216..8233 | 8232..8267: 0.1 angstrom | 8.32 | 8.32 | 8.32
